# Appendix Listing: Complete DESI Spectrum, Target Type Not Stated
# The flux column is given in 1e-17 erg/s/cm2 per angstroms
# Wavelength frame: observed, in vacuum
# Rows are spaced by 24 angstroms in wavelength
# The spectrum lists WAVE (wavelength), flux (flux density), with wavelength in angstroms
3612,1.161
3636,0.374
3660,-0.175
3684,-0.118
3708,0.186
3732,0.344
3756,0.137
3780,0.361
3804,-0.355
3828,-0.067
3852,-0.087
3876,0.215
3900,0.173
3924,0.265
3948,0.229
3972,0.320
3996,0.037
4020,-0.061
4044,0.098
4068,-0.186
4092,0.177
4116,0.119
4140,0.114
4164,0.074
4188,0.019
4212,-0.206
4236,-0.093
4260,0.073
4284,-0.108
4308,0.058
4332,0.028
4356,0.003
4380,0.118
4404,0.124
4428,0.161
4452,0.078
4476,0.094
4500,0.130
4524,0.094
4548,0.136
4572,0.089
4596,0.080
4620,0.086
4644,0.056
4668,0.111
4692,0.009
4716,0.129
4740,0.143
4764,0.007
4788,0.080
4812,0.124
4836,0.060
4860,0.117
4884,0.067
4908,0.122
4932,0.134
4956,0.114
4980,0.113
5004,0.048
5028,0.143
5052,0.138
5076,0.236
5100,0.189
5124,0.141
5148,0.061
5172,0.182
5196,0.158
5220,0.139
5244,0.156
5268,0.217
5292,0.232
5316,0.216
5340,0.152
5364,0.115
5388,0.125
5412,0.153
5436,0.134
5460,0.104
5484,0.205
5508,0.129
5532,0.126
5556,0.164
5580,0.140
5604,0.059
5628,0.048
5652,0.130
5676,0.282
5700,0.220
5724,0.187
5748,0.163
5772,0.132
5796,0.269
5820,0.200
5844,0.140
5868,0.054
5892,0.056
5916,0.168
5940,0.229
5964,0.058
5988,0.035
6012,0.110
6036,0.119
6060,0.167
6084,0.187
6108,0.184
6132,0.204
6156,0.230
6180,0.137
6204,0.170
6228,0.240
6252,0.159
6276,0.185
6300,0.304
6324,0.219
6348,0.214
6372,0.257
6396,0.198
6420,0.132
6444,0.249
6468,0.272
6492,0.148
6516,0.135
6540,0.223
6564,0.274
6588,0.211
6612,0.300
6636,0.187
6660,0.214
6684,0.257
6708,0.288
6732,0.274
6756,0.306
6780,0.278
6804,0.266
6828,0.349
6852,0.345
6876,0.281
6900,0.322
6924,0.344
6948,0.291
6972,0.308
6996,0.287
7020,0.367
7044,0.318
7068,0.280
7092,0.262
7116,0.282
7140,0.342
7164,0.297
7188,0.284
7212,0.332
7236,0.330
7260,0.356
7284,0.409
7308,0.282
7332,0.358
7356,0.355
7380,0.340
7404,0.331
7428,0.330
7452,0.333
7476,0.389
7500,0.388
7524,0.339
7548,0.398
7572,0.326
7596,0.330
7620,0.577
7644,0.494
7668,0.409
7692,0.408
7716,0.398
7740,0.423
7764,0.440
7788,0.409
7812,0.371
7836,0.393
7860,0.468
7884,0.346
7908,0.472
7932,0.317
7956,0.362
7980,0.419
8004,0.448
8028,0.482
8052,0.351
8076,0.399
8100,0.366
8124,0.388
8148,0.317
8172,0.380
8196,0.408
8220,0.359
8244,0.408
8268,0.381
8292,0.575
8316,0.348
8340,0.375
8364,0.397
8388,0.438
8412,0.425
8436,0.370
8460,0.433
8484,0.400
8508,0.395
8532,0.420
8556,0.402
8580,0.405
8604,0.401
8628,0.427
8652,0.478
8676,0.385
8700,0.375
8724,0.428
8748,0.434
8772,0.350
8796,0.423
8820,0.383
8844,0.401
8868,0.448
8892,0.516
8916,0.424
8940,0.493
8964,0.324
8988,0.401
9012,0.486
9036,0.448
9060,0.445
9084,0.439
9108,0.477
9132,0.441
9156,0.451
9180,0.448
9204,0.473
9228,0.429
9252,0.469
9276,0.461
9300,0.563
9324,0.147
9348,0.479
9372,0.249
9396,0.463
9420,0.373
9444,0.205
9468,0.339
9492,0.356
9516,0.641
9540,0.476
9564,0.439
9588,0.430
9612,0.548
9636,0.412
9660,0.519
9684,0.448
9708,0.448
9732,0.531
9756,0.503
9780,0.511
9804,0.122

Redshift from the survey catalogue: 0.673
